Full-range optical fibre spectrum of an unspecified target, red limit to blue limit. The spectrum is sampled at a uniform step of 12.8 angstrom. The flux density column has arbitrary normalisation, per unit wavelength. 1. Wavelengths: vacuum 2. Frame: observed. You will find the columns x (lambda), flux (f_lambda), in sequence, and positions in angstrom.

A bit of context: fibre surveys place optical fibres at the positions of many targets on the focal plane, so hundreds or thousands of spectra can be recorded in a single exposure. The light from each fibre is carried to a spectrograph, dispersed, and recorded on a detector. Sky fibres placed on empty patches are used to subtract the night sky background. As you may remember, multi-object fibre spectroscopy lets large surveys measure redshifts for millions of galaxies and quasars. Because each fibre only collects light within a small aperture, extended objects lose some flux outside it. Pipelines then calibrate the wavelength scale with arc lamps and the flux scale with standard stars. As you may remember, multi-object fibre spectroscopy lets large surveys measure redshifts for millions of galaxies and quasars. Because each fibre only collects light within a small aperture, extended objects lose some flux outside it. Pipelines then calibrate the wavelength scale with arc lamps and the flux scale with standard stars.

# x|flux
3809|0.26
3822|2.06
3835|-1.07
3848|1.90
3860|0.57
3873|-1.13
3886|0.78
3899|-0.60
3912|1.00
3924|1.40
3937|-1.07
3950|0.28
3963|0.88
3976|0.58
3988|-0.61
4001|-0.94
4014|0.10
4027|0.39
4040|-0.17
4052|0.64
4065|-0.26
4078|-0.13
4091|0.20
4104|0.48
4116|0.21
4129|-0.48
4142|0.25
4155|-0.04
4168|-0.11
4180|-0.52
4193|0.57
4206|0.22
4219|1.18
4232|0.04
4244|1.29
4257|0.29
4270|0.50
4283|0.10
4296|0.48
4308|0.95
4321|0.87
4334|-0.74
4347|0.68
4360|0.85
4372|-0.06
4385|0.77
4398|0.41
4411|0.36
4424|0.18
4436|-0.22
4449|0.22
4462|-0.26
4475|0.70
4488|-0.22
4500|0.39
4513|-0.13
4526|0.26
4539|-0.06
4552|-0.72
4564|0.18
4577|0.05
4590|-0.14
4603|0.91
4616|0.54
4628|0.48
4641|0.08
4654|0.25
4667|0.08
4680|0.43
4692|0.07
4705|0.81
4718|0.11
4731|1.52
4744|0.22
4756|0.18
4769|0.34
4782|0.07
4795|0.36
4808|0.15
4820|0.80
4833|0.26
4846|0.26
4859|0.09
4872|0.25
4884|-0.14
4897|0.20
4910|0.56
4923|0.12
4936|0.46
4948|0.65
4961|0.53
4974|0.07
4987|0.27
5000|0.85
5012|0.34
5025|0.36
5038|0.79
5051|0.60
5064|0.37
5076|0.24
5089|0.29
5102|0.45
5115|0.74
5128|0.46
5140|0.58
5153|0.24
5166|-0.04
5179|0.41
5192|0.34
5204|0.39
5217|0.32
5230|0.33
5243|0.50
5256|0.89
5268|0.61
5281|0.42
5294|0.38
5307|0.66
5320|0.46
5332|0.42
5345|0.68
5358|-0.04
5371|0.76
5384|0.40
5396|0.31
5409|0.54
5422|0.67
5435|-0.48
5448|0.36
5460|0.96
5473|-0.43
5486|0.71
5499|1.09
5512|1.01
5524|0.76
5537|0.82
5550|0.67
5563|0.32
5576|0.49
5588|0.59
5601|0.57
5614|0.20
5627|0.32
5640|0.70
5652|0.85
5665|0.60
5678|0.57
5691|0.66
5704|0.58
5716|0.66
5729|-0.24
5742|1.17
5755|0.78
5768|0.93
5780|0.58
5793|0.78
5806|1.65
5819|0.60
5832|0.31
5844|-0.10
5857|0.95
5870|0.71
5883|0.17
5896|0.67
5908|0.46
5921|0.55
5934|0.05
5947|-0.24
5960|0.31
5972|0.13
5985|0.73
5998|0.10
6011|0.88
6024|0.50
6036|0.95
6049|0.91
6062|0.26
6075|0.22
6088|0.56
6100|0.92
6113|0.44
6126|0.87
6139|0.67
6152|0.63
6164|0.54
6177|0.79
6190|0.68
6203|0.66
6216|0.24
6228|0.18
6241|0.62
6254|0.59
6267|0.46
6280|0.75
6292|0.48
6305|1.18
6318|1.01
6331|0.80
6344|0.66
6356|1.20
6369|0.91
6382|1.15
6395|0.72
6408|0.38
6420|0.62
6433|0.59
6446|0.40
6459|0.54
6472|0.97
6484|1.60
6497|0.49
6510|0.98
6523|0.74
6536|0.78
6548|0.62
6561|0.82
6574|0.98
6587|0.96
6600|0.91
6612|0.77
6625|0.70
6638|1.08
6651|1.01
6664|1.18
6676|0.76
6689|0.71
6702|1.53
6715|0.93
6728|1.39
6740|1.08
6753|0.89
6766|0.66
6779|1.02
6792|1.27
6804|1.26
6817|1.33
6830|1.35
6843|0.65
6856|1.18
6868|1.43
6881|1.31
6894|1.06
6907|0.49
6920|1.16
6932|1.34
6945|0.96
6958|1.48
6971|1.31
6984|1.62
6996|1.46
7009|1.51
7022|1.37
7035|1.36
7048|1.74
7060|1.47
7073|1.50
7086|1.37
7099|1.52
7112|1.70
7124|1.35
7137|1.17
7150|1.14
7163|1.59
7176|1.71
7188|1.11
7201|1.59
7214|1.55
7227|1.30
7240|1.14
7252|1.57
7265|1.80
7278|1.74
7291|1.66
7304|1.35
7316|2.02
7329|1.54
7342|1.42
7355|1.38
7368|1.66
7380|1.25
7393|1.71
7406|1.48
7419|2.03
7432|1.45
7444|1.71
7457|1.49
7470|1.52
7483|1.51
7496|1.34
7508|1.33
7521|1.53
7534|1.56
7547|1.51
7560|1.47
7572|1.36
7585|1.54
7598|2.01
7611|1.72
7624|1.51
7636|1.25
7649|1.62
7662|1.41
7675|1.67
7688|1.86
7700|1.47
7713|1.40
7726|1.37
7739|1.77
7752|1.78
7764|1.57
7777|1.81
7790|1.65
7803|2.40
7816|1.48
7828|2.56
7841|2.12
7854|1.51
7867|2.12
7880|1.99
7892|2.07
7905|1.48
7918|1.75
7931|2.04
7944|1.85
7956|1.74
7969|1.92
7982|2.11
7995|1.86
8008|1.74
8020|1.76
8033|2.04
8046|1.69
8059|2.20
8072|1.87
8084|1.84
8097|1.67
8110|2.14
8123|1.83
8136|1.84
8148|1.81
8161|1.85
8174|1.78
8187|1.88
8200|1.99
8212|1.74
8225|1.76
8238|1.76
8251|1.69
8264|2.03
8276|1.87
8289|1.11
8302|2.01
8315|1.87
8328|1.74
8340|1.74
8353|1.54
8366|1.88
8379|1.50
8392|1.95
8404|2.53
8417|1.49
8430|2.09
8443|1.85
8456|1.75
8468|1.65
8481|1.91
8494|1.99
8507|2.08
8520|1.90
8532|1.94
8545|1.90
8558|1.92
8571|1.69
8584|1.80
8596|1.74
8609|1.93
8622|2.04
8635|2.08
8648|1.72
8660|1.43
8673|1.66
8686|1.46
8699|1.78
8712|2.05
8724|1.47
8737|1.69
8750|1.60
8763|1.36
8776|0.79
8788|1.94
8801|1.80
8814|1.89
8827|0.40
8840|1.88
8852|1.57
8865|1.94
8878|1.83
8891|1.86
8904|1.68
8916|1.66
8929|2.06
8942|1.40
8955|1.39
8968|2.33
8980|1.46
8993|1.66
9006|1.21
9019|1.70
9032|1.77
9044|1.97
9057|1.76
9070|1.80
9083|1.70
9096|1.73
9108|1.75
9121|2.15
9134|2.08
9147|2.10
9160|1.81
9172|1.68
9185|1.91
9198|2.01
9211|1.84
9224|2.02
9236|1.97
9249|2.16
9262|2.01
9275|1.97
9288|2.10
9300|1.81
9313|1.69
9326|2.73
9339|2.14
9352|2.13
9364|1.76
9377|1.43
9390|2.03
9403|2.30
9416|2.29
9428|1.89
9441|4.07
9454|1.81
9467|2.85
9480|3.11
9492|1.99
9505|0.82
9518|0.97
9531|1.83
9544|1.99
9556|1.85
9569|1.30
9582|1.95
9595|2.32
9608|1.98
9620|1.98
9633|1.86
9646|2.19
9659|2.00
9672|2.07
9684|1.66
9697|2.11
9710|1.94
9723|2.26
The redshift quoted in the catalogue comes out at 0.74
